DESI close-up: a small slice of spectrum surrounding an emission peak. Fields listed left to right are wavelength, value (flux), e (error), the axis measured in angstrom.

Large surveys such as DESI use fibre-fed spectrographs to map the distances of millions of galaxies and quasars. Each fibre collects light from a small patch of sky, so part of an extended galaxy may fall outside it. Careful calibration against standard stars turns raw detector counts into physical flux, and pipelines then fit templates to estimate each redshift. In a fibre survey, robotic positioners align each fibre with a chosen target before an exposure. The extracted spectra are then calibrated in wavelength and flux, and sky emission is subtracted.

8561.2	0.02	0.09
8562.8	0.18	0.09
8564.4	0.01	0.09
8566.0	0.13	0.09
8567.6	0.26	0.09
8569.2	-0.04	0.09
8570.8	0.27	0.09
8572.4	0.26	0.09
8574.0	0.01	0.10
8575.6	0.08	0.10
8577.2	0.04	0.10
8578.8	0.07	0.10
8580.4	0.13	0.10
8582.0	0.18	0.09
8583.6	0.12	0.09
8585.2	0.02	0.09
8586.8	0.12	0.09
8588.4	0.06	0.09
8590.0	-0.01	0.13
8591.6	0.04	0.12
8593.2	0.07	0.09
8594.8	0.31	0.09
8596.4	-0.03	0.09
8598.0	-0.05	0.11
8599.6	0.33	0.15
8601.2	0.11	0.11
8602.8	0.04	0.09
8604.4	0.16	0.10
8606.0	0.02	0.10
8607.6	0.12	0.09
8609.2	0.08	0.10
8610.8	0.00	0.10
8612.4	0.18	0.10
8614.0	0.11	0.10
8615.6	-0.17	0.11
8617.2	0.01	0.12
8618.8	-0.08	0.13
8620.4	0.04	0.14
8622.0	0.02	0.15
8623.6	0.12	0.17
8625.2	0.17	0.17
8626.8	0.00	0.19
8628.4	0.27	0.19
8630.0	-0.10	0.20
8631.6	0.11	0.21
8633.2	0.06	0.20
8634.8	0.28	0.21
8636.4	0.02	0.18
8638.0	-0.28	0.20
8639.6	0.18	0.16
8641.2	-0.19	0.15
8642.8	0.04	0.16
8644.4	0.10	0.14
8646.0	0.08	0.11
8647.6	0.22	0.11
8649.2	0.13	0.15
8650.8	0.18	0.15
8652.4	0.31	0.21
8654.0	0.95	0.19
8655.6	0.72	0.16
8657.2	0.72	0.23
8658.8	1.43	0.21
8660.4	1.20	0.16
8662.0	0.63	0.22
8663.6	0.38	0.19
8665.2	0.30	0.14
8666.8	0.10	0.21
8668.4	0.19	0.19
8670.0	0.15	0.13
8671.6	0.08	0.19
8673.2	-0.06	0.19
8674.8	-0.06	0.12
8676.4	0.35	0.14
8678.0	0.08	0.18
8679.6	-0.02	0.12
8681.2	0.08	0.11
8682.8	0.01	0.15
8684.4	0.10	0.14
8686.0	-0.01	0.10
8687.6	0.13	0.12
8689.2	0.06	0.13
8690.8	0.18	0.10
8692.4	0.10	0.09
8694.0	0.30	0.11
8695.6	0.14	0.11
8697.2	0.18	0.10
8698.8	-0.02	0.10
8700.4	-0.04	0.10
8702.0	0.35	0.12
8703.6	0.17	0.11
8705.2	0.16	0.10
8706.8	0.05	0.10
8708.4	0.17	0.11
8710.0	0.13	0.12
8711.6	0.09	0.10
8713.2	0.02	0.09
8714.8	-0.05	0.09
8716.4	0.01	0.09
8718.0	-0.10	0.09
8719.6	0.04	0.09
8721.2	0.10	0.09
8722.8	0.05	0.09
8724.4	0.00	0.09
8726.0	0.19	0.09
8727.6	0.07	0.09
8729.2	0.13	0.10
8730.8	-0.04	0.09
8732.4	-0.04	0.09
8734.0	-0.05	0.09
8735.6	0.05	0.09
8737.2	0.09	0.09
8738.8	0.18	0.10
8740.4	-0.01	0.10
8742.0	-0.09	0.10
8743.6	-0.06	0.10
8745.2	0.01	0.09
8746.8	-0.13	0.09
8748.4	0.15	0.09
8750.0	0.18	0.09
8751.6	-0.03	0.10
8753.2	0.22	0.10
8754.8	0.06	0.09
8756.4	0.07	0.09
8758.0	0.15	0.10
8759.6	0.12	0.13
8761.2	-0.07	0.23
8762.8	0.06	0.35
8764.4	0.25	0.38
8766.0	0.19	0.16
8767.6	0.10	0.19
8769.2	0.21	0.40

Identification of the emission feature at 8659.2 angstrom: [O II] 3727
